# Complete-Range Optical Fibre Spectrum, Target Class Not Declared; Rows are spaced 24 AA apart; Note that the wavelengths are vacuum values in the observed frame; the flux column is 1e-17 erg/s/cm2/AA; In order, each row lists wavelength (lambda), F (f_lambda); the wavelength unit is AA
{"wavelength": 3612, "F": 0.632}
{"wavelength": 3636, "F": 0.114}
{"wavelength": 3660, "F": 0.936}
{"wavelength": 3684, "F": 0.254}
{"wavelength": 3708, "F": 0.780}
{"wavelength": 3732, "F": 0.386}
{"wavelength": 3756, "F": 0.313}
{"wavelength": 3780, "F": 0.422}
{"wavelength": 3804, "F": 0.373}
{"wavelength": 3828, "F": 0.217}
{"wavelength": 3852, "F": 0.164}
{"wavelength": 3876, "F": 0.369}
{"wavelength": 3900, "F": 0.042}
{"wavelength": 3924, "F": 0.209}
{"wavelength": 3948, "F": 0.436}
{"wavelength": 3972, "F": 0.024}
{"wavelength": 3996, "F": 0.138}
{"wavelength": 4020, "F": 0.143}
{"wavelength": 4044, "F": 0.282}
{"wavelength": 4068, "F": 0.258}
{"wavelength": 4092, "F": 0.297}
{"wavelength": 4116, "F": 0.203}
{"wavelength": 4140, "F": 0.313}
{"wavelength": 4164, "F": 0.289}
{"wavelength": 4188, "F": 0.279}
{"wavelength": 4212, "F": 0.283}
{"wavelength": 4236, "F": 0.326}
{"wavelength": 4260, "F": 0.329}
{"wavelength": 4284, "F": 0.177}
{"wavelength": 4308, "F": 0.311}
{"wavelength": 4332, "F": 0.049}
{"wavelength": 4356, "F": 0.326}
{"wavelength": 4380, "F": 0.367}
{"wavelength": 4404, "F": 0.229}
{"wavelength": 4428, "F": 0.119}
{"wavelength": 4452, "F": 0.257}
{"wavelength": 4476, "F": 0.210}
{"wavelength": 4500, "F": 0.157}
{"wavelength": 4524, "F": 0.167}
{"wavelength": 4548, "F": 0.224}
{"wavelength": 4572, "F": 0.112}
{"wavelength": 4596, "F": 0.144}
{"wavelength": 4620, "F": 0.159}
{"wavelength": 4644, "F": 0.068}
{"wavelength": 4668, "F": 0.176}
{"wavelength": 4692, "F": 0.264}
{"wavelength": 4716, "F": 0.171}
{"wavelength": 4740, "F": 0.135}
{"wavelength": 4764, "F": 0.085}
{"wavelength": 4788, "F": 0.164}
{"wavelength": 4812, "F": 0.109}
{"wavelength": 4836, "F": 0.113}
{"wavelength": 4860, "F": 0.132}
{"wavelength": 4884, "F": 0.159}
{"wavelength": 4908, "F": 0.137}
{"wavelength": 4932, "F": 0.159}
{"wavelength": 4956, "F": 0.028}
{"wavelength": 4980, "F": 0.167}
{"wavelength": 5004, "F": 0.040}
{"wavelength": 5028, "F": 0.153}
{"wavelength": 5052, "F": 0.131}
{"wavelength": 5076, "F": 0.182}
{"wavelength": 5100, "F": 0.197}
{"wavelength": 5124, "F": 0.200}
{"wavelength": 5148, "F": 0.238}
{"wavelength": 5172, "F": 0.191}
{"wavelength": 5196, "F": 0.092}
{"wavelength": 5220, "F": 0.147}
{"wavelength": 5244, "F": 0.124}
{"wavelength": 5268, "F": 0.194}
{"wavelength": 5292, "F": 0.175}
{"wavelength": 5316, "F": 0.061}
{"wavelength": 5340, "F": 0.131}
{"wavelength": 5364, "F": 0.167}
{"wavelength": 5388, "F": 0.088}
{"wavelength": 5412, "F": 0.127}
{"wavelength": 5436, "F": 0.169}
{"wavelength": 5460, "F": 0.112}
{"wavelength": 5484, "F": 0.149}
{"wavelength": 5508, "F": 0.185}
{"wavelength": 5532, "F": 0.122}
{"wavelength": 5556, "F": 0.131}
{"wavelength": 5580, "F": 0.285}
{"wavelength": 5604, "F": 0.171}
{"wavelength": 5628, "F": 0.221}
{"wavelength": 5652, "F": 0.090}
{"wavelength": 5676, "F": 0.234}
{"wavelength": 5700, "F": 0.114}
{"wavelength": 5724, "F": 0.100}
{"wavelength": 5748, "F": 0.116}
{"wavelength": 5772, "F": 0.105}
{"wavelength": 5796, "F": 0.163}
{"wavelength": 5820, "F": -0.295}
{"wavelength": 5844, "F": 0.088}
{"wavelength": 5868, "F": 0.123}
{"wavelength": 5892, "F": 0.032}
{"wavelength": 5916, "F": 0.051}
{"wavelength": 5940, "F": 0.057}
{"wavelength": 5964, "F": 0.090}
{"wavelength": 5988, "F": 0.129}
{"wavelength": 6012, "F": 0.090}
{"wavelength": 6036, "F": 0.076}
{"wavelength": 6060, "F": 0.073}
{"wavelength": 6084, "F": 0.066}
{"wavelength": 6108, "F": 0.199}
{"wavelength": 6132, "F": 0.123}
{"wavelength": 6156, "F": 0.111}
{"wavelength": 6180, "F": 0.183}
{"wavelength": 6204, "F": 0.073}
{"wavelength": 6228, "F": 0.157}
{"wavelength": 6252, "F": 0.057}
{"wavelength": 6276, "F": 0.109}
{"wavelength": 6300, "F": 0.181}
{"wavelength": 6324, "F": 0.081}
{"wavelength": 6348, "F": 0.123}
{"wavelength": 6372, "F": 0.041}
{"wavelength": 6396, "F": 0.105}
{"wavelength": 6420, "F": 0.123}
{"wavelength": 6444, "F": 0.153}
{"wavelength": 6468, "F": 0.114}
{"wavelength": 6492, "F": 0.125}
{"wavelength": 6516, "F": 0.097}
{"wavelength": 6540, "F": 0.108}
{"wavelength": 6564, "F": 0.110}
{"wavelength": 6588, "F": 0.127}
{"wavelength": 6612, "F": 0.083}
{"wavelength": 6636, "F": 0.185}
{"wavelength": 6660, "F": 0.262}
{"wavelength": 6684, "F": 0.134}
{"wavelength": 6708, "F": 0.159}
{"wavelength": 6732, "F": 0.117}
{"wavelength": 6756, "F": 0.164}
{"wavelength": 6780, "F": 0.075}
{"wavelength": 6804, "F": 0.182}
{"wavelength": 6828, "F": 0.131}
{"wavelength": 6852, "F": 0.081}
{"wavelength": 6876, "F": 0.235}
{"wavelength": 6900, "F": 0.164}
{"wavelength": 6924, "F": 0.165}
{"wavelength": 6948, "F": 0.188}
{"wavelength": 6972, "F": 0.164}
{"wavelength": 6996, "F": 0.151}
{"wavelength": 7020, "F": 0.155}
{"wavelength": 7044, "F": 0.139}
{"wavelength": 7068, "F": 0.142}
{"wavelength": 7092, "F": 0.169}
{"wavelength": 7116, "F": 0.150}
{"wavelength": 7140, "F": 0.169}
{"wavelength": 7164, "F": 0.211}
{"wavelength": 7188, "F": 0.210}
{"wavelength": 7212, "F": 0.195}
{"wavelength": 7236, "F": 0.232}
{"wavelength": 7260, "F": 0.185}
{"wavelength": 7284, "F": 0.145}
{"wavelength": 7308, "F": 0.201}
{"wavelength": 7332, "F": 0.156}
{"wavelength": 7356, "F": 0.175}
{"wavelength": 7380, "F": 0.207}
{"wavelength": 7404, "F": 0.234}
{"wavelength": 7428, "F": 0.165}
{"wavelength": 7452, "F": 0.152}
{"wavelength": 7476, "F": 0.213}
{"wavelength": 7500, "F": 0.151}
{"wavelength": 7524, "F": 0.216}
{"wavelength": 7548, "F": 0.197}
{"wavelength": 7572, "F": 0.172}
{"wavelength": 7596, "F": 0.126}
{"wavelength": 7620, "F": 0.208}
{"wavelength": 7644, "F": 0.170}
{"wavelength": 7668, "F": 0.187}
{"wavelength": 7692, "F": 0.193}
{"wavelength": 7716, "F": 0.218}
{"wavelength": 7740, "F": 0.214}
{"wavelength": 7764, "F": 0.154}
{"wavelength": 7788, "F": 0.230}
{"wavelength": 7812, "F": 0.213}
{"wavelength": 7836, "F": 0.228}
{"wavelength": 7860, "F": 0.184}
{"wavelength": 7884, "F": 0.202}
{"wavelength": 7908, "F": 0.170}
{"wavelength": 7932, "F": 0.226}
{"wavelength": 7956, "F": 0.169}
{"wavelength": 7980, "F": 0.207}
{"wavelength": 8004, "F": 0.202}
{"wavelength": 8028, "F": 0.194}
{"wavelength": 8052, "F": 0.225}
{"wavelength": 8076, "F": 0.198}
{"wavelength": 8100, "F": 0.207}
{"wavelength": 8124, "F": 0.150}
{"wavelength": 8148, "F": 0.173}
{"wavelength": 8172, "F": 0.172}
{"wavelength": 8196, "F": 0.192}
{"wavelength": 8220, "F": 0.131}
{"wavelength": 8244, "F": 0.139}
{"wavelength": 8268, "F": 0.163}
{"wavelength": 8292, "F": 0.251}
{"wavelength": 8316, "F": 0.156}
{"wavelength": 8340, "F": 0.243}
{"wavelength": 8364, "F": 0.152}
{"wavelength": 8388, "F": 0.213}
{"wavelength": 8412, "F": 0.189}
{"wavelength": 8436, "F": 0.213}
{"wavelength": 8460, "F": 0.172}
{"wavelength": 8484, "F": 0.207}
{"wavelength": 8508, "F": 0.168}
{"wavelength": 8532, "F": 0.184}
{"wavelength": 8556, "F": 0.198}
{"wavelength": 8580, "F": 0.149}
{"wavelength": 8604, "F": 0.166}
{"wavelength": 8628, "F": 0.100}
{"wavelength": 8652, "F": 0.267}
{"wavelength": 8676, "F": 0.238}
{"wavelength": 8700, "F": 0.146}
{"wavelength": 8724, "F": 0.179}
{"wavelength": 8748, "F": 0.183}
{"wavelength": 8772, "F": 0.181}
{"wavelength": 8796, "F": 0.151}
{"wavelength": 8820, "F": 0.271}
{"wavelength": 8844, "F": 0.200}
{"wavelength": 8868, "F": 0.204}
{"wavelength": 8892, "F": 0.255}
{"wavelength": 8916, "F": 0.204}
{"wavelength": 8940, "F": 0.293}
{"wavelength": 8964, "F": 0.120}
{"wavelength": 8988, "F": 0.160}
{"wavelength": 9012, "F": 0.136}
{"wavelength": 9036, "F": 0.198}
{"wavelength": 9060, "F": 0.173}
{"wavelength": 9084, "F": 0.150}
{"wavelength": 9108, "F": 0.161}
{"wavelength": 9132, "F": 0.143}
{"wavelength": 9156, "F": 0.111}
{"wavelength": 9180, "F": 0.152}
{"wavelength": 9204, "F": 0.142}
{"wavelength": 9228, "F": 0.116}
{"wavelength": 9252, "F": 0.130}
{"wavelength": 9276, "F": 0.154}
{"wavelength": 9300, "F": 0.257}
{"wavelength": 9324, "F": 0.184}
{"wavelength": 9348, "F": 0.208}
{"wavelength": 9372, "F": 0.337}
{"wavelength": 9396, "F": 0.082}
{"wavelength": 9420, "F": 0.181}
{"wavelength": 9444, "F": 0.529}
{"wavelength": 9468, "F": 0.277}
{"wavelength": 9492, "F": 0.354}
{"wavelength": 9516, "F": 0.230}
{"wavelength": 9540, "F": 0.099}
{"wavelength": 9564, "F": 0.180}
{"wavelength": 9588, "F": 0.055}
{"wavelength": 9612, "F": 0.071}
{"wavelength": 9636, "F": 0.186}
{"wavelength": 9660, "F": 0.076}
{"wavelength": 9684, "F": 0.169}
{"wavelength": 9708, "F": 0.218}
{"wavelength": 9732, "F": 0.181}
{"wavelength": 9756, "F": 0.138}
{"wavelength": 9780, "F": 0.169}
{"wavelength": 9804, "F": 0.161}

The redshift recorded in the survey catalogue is 0.784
